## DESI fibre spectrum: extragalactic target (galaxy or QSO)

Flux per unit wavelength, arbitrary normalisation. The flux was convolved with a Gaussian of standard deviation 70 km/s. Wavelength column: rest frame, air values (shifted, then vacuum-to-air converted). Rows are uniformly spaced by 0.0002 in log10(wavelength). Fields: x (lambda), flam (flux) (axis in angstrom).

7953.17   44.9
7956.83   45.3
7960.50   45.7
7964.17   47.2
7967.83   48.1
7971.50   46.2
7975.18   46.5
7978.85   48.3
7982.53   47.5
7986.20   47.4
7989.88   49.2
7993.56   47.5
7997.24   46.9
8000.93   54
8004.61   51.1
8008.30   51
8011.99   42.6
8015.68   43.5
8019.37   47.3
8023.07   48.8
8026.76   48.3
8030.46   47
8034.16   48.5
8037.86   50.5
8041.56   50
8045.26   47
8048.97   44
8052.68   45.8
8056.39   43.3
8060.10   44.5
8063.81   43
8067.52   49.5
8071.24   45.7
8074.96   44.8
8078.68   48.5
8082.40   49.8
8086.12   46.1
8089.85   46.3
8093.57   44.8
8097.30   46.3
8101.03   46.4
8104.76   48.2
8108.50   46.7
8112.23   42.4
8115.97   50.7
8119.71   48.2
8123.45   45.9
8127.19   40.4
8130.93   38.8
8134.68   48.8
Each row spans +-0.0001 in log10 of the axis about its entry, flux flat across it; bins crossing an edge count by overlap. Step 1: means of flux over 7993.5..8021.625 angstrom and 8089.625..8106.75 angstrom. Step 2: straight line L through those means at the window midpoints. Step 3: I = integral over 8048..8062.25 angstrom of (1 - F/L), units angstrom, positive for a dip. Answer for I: 0.8 angstrom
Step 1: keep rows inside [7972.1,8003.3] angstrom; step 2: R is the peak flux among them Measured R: 54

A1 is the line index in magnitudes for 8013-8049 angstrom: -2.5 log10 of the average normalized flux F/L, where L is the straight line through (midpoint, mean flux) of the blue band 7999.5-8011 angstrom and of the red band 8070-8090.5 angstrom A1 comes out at 0.049 mag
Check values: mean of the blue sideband 51.3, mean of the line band 47.6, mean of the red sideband 46.9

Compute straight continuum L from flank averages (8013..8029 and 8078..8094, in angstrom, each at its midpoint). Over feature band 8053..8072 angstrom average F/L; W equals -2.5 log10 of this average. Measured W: 0.043 mag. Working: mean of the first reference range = 46.7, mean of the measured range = 45.2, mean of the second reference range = 47.2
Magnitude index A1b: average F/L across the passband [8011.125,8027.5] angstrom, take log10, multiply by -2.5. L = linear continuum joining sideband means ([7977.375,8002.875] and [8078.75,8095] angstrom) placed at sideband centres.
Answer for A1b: 0.05 mag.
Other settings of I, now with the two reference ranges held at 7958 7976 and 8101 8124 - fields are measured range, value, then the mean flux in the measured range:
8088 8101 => 0.3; 45.9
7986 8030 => -1.3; 48.1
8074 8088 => -0.2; 47.5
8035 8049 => -0.5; 48.4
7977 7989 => -0.3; 47.9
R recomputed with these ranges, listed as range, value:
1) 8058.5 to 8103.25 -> 49.8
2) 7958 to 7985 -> 48.3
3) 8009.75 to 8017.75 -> 43.5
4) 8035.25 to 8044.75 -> 50.5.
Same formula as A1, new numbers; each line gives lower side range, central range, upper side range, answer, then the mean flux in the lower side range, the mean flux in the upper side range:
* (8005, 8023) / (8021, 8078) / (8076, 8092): 0.009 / 46.8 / 47.5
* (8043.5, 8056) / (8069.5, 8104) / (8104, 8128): -0.018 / 45.3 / 46.2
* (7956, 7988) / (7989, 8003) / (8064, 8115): -0.058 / 47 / 46.5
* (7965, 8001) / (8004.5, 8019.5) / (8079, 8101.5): 0.022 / 47.8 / 46.8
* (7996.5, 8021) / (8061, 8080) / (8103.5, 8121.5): 0.033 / 48.1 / 47.2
